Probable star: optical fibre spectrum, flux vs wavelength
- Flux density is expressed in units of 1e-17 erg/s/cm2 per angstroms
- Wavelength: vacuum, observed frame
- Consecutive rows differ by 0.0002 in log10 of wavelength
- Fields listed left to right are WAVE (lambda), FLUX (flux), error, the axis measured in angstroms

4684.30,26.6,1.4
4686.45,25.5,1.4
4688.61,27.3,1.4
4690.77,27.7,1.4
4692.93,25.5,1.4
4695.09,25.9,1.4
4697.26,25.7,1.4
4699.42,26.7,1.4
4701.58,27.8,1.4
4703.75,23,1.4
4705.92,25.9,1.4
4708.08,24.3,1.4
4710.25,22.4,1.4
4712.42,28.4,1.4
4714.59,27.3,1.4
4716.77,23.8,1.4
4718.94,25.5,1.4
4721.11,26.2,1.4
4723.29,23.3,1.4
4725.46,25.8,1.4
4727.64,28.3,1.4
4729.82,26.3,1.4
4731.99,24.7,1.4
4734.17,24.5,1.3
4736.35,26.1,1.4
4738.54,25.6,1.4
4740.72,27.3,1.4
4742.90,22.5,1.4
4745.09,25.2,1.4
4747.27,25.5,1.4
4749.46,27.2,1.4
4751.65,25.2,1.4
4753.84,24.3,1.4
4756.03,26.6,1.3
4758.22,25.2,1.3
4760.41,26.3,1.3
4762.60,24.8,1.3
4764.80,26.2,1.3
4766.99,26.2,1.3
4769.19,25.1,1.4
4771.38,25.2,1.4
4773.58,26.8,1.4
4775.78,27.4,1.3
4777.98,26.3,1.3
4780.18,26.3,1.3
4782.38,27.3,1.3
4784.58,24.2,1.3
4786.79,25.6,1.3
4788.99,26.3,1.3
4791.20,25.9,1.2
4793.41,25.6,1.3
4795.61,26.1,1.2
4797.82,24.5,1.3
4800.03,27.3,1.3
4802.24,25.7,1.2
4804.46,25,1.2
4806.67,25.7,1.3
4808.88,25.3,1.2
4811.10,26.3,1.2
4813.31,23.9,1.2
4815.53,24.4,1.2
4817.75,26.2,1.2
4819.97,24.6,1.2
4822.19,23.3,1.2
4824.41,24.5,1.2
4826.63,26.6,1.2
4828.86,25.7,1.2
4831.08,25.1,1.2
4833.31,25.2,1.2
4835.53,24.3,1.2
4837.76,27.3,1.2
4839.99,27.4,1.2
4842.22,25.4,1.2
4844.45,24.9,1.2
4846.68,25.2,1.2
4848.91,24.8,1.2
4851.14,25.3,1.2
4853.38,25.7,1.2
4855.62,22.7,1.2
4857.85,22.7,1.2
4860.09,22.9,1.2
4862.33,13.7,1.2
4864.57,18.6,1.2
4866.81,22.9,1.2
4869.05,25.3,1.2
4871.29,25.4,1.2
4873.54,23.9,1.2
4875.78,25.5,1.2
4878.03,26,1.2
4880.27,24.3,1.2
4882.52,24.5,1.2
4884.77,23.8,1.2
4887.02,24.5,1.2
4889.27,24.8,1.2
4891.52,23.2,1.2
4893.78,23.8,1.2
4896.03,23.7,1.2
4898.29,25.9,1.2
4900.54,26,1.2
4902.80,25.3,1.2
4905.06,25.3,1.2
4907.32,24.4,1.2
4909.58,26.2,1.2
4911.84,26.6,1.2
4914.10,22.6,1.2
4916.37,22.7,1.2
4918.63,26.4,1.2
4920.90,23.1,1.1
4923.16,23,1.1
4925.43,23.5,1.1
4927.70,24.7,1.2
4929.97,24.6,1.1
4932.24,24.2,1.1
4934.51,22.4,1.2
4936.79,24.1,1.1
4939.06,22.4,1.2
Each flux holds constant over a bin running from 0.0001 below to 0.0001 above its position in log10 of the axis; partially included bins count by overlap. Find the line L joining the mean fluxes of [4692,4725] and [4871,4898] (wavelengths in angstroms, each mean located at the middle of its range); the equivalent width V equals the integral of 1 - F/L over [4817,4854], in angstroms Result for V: -0.9 angstroms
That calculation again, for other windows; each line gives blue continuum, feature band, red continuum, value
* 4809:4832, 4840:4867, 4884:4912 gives 2.05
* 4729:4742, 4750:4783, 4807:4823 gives -0.71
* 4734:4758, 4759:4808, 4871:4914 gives -1.13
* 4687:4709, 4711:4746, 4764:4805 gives 0.44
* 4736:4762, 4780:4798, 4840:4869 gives -0.84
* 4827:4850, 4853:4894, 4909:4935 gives 2.69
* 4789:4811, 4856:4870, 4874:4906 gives 2.23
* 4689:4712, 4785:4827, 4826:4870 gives -1.49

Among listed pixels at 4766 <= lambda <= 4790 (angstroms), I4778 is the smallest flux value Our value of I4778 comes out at 24.2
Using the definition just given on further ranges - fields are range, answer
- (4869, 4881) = 23.9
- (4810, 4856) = 22.7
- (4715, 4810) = 22.5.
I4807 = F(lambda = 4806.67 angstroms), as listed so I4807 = 25.7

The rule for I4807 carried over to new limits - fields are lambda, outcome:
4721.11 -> 26.2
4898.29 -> 25.9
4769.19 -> 25.1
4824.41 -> 24.5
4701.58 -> 27.8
